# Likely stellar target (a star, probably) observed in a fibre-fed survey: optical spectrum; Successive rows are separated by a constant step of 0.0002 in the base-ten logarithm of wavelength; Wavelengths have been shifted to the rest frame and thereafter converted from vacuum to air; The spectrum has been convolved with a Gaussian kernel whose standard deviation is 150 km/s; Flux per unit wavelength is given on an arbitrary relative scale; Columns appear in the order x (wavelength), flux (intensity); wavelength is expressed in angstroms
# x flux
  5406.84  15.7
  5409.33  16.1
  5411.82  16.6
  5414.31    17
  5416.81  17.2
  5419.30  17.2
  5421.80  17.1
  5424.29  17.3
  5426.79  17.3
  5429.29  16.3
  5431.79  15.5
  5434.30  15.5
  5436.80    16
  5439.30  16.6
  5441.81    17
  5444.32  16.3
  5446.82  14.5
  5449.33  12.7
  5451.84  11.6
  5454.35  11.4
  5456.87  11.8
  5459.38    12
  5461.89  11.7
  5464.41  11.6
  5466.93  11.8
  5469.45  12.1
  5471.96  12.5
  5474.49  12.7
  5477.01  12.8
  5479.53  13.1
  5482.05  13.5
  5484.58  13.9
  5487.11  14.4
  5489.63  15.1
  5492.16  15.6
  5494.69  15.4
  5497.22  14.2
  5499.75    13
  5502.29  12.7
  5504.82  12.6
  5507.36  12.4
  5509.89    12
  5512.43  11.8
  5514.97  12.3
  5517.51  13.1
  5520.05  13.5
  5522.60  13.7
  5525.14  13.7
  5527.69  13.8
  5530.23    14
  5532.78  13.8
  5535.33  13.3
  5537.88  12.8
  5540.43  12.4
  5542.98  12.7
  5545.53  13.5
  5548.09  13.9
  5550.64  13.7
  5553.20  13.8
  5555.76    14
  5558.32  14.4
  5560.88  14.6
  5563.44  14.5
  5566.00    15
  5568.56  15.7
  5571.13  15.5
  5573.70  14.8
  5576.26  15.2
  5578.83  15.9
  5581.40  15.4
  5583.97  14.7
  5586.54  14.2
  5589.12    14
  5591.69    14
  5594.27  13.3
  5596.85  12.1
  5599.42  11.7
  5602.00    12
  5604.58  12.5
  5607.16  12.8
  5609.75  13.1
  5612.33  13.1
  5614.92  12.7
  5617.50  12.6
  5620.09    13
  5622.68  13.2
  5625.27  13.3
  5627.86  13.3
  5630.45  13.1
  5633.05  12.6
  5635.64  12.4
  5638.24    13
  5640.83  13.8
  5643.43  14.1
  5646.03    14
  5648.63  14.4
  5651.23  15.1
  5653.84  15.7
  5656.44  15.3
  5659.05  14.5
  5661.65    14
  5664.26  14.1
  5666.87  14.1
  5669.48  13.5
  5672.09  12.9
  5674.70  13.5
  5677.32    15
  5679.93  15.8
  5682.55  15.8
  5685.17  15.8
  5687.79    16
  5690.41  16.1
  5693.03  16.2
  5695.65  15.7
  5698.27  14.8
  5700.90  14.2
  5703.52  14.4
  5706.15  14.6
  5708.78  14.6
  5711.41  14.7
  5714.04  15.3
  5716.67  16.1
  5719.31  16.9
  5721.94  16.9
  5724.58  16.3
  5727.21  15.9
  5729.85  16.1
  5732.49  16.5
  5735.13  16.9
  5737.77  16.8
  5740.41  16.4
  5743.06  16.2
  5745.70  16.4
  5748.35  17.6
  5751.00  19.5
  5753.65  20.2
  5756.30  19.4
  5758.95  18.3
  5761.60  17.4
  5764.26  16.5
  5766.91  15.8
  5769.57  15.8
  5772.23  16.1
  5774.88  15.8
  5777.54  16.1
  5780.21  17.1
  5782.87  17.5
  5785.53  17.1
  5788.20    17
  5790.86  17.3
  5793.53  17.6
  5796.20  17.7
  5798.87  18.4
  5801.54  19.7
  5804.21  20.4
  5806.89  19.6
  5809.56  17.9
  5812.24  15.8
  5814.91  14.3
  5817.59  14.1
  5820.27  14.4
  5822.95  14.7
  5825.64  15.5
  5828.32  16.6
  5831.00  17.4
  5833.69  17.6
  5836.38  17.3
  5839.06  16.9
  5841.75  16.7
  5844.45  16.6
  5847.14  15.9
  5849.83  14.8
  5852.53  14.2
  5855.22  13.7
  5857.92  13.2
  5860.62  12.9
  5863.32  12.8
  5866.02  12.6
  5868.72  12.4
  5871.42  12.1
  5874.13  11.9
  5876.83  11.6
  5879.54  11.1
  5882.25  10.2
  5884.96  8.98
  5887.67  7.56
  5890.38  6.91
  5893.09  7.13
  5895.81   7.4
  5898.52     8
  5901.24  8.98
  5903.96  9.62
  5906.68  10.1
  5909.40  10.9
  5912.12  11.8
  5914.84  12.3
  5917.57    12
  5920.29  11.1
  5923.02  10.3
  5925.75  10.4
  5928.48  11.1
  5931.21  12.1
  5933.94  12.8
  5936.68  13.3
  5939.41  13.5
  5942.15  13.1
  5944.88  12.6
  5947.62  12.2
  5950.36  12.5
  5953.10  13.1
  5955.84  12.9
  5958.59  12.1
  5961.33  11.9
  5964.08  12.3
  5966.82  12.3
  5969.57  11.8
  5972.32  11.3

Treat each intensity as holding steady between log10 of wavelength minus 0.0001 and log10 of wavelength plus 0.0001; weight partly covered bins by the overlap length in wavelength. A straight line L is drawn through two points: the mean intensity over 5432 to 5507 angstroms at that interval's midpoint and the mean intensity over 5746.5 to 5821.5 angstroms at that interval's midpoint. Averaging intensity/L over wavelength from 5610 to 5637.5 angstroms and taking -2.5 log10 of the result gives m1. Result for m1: 0.19 mag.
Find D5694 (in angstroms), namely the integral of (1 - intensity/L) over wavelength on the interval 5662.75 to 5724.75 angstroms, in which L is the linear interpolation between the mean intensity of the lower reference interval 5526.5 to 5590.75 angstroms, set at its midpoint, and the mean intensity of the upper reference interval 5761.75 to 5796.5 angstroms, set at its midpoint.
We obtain 2.5 angstroms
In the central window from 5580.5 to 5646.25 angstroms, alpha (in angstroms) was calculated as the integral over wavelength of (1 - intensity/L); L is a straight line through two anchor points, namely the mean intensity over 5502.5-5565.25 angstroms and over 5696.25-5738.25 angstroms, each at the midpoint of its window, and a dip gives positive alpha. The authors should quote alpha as 5.2 angstroms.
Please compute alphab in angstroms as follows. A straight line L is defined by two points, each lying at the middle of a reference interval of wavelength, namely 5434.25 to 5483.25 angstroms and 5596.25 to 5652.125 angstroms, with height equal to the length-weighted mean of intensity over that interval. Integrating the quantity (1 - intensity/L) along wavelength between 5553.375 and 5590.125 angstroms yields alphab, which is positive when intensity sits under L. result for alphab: -4.7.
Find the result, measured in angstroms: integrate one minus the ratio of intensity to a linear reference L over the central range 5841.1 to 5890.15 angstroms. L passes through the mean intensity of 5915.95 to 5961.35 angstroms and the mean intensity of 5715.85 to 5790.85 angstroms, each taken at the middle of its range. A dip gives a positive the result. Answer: 5.5 angstroms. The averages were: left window 17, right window 12.2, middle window 12.5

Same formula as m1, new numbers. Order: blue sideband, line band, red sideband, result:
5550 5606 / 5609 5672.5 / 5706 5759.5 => 0.12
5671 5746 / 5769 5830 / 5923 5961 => -0.17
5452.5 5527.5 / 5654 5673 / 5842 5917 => -0.16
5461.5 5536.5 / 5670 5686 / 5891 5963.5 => -0.19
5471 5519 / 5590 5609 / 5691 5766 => 0.16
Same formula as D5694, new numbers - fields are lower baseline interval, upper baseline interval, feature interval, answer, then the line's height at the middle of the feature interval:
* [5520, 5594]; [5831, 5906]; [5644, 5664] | -1.6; 13.6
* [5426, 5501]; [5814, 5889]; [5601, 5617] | 1.4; 13.9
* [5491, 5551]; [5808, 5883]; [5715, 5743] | -4.7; 14.1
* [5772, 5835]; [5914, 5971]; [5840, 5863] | 0.9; 15.3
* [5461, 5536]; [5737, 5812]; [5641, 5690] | 3.6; 15.8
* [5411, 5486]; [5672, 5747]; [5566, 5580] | -0.4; 15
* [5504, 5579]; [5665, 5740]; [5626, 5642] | 1.8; 14.7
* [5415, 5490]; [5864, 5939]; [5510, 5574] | -0.9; 13.6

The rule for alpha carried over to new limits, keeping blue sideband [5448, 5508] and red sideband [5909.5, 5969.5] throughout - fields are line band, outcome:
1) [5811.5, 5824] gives -2.3 angstroms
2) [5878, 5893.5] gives 4.4 angstroms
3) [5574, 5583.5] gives -1.9 angstroms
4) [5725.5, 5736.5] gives -3.4 angstroms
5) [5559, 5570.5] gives -1.9 angstroms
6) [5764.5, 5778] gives -3.8 angstroms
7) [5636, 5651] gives -1.4 angstroms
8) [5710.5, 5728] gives -4.9 angstroms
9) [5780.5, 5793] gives -4.9 angstroms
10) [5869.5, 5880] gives 0.4 angstroms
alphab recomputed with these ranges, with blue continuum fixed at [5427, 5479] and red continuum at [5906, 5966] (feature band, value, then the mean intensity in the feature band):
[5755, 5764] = -3.9 angstroms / 18.1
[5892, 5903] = 3.8 angstroms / 7.96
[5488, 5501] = -1.1 angstroms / 14.7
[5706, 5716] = -1.6 angstroms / 14.9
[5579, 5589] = -1.2 angstroms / 14.8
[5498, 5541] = 1.4 angstroms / 13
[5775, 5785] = -3.3 angstroms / 16.8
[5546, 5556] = -0.3 angstroms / 13.8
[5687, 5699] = -2.7 angstroms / 15.8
